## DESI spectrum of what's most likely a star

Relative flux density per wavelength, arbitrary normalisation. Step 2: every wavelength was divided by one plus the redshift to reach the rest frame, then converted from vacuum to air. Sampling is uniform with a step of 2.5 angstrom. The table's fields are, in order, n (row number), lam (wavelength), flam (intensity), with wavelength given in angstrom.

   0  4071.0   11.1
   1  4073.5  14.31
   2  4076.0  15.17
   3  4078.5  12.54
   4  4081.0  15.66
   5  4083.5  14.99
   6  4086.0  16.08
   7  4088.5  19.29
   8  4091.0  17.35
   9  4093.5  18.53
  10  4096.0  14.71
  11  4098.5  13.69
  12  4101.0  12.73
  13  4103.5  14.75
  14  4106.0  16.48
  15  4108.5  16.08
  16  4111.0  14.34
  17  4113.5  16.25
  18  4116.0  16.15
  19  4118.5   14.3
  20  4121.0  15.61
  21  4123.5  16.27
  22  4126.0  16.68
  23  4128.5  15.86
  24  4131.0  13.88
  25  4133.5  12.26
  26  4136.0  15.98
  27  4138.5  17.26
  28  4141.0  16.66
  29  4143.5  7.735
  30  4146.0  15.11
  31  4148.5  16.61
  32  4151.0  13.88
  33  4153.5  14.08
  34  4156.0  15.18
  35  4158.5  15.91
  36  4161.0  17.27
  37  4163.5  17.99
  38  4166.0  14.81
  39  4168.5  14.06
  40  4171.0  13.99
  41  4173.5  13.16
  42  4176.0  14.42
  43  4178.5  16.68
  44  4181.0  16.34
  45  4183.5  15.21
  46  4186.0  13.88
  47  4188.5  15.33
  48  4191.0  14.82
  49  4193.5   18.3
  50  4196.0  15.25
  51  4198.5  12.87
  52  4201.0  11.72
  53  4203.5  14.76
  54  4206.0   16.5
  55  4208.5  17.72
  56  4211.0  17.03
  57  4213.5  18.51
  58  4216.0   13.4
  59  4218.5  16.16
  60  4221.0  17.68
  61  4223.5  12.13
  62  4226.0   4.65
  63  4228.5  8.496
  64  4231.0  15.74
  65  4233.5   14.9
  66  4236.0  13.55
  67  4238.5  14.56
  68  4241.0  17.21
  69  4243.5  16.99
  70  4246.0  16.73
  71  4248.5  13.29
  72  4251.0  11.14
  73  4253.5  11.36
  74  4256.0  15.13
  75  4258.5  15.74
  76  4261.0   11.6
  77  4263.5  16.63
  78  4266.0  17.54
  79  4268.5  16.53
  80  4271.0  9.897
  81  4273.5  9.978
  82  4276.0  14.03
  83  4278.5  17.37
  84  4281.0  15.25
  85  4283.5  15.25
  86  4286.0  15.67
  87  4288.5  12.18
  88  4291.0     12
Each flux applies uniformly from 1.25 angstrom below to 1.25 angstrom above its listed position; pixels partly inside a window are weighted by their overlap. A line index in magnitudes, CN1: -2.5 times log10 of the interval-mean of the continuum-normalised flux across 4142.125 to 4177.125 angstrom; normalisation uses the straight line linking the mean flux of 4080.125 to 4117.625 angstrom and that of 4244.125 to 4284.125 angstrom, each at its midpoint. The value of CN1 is 0.05 mag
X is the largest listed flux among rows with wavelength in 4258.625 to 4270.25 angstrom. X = 17.54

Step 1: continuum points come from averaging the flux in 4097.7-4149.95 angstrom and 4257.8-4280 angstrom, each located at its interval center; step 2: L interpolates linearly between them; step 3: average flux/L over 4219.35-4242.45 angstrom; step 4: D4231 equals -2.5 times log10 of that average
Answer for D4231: 0.095 mag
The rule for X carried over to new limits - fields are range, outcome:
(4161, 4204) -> 18.3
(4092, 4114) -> 18.53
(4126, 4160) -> 17.26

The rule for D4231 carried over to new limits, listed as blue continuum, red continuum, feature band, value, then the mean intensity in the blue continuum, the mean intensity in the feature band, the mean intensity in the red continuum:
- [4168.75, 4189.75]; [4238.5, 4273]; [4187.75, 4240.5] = 0.01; 14.8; 14.5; 14.5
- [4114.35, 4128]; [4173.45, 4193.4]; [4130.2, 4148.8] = 0.10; 15.8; 14.3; 15.3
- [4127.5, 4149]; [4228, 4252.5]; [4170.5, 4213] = -0.06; 14.5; 15.3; 14.4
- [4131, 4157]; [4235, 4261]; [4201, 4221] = -0.12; 14.4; 16.1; 14.4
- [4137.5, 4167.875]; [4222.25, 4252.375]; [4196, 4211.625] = -0.08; 15.2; 15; 13.3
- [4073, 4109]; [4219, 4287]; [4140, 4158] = 0.06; 15.5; 14.2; 14.1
